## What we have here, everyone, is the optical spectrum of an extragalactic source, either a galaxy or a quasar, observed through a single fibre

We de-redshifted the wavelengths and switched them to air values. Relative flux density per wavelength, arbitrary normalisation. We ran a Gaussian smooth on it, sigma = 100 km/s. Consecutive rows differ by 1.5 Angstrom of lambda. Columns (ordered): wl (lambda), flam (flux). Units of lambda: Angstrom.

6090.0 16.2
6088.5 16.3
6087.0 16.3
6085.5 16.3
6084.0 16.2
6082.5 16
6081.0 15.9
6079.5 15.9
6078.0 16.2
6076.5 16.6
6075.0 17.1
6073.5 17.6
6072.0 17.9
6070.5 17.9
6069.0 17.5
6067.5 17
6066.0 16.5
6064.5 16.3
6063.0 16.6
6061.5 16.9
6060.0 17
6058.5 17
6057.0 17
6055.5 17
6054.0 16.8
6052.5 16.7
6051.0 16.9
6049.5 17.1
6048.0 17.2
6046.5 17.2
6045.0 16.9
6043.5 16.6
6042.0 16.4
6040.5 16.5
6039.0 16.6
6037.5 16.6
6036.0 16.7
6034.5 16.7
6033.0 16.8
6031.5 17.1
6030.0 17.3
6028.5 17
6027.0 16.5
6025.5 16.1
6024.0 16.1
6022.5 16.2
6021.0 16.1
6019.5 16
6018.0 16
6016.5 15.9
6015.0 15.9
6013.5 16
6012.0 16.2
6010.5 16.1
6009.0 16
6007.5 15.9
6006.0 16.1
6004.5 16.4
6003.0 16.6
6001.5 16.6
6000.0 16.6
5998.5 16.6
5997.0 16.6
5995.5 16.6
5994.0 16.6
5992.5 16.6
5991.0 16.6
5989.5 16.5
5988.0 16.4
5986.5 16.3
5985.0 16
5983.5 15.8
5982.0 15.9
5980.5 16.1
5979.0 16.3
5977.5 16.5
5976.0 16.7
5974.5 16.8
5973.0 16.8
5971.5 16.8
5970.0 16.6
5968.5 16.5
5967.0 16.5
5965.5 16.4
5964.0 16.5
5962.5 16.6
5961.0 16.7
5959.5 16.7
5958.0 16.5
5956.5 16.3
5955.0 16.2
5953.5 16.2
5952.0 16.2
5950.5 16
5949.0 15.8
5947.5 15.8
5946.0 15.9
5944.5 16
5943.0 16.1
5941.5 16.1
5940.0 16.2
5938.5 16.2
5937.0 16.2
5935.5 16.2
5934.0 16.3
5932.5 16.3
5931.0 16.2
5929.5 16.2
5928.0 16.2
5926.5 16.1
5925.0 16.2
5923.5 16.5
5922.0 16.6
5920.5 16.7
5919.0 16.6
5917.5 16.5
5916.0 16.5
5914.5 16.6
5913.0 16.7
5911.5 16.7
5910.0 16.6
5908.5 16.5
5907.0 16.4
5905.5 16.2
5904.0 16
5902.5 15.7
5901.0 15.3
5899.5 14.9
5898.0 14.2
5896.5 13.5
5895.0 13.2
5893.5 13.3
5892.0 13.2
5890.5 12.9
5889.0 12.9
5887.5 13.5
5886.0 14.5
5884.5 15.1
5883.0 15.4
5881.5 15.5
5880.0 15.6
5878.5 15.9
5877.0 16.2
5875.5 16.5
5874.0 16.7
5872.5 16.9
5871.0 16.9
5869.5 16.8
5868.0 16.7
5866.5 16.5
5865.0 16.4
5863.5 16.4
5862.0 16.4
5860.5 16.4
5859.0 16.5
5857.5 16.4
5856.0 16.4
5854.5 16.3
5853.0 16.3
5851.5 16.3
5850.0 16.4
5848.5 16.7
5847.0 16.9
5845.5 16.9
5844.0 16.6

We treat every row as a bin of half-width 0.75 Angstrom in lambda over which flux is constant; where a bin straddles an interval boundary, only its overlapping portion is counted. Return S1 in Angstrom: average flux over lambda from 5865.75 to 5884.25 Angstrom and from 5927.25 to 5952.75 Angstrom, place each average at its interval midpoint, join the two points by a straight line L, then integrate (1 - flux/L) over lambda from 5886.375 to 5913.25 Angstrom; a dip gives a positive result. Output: 2.3 Angstrom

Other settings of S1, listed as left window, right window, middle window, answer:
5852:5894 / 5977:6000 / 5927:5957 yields -0.1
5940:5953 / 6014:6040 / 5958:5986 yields -0.5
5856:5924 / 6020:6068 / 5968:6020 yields 0.2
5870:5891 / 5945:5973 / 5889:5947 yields 0.4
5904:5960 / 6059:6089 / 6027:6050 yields -0.3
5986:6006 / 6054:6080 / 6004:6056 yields 0.7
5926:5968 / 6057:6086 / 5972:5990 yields 0.0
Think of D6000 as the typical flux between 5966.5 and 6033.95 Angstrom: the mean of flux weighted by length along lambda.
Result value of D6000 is 16.4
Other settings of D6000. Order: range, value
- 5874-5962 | 15.8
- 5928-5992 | 16.3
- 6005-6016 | 16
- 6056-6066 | 16.8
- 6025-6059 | 16.8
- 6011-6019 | 16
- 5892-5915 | 15.4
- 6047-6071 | 17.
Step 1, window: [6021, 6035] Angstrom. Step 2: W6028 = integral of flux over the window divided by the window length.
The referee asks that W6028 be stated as 16.6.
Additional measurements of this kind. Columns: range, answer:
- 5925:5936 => 16.2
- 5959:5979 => 16.6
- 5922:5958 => 16.2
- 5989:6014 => 16.4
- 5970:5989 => 16.4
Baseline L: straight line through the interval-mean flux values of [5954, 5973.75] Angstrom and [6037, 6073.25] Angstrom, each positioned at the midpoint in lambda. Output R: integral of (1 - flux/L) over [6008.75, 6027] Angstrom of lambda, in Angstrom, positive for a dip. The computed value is 0.8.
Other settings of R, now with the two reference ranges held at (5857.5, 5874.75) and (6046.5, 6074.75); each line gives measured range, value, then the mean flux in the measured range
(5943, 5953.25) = 0.50 Angstrom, 16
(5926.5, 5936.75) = 0.32 Angstrom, 16.2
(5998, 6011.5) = 0.48 Angstrom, 16.3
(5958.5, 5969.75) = 0.18 Angstrom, 16.6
